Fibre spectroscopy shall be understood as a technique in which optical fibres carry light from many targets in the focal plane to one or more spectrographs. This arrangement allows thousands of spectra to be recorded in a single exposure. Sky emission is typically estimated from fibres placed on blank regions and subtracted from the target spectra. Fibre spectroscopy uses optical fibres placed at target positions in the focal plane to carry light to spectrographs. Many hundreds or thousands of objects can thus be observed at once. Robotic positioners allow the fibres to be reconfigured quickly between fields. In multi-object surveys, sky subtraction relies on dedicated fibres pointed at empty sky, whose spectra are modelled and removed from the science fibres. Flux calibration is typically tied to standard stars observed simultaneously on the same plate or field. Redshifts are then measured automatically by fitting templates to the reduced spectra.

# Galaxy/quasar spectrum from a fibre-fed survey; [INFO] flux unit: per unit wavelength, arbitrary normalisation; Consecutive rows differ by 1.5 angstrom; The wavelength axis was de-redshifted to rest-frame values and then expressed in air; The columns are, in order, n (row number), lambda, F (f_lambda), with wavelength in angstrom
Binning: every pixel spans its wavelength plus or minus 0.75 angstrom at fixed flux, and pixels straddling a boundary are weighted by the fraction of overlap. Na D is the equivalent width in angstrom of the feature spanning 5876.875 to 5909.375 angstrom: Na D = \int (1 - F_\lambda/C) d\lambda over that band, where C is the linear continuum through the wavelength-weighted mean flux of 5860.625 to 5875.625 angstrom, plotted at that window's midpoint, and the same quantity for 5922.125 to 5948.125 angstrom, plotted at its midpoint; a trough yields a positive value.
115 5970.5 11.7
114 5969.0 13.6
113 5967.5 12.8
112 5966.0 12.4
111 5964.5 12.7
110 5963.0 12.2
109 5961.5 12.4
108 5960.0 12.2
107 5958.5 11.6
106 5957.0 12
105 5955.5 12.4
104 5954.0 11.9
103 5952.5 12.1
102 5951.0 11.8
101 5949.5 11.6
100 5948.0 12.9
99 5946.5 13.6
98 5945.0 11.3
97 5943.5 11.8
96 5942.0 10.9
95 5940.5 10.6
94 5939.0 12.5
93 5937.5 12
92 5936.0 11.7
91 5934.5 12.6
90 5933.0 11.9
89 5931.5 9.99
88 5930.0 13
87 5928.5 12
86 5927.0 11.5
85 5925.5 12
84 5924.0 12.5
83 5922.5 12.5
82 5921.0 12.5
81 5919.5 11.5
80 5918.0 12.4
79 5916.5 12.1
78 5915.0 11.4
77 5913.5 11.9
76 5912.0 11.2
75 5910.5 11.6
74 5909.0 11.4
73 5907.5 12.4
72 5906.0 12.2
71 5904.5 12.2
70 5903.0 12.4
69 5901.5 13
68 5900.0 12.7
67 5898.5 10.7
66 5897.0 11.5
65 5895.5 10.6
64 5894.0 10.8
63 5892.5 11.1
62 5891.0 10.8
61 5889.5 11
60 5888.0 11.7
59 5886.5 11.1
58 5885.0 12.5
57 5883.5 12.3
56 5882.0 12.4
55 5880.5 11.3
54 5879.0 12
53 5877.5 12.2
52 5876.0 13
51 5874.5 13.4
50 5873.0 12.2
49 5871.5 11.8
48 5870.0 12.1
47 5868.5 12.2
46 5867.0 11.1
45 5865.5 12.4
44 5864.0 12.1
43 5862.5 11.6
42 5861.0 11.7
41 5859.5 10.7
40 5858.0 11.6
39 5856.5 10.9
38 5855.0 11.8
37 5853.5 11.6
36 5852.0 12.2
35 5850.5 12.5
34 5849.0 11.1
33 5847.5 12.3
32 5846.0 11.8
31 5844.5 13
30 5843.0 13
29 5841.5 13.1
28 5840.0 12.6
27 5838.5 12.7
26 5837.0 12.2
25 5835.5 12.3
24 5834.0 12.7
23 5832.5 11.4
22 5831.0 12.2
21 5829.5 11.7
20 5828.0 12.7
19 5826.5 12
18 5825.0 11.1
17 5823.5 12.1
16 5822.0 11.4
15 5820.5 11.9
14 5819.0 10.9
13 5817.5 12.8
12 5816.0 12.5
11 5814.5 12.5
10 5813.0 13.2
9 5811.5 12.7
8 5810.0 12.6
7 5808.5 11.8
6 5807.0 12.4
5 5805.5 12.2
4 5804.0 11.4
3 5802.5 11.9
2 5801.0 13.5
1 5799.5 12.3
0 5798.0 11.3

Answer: 0.8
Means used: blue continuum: 12.1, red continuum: 11.9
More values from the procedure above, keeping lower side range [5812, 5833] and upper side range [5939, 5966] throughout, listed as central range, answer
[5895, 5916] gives 0.4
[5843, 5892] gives 0.6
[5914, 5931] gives -0.1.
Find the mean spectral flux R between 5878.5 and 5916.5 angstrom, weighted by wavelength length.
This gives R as 11.7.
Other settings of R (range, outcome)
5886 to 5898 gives 11.1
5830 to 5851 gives 12.3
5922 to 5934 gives 11.9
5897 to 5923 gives 12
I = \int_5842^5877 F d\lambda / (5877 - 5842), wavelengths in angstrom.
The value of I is 12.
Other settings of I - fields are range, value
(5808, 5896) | 12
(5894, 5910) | 11.9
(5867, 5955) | 11.9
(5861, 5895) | 11.9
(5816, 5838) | 12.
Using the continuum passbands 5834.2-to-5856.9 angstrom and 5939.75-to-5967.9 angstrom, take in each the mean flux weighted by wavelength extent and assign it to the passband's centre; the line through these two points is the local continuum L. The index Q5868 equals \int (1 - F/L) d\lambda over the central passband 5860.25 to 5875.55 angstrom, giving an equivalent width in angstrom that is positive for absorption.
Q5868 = 0.2 angstrom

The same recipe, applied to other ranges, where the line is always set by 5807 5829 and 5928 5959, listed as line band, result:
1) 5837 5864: 0.2 angstrom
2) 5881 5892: 0.3 angstrom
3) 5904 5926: 0.0 angstrom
